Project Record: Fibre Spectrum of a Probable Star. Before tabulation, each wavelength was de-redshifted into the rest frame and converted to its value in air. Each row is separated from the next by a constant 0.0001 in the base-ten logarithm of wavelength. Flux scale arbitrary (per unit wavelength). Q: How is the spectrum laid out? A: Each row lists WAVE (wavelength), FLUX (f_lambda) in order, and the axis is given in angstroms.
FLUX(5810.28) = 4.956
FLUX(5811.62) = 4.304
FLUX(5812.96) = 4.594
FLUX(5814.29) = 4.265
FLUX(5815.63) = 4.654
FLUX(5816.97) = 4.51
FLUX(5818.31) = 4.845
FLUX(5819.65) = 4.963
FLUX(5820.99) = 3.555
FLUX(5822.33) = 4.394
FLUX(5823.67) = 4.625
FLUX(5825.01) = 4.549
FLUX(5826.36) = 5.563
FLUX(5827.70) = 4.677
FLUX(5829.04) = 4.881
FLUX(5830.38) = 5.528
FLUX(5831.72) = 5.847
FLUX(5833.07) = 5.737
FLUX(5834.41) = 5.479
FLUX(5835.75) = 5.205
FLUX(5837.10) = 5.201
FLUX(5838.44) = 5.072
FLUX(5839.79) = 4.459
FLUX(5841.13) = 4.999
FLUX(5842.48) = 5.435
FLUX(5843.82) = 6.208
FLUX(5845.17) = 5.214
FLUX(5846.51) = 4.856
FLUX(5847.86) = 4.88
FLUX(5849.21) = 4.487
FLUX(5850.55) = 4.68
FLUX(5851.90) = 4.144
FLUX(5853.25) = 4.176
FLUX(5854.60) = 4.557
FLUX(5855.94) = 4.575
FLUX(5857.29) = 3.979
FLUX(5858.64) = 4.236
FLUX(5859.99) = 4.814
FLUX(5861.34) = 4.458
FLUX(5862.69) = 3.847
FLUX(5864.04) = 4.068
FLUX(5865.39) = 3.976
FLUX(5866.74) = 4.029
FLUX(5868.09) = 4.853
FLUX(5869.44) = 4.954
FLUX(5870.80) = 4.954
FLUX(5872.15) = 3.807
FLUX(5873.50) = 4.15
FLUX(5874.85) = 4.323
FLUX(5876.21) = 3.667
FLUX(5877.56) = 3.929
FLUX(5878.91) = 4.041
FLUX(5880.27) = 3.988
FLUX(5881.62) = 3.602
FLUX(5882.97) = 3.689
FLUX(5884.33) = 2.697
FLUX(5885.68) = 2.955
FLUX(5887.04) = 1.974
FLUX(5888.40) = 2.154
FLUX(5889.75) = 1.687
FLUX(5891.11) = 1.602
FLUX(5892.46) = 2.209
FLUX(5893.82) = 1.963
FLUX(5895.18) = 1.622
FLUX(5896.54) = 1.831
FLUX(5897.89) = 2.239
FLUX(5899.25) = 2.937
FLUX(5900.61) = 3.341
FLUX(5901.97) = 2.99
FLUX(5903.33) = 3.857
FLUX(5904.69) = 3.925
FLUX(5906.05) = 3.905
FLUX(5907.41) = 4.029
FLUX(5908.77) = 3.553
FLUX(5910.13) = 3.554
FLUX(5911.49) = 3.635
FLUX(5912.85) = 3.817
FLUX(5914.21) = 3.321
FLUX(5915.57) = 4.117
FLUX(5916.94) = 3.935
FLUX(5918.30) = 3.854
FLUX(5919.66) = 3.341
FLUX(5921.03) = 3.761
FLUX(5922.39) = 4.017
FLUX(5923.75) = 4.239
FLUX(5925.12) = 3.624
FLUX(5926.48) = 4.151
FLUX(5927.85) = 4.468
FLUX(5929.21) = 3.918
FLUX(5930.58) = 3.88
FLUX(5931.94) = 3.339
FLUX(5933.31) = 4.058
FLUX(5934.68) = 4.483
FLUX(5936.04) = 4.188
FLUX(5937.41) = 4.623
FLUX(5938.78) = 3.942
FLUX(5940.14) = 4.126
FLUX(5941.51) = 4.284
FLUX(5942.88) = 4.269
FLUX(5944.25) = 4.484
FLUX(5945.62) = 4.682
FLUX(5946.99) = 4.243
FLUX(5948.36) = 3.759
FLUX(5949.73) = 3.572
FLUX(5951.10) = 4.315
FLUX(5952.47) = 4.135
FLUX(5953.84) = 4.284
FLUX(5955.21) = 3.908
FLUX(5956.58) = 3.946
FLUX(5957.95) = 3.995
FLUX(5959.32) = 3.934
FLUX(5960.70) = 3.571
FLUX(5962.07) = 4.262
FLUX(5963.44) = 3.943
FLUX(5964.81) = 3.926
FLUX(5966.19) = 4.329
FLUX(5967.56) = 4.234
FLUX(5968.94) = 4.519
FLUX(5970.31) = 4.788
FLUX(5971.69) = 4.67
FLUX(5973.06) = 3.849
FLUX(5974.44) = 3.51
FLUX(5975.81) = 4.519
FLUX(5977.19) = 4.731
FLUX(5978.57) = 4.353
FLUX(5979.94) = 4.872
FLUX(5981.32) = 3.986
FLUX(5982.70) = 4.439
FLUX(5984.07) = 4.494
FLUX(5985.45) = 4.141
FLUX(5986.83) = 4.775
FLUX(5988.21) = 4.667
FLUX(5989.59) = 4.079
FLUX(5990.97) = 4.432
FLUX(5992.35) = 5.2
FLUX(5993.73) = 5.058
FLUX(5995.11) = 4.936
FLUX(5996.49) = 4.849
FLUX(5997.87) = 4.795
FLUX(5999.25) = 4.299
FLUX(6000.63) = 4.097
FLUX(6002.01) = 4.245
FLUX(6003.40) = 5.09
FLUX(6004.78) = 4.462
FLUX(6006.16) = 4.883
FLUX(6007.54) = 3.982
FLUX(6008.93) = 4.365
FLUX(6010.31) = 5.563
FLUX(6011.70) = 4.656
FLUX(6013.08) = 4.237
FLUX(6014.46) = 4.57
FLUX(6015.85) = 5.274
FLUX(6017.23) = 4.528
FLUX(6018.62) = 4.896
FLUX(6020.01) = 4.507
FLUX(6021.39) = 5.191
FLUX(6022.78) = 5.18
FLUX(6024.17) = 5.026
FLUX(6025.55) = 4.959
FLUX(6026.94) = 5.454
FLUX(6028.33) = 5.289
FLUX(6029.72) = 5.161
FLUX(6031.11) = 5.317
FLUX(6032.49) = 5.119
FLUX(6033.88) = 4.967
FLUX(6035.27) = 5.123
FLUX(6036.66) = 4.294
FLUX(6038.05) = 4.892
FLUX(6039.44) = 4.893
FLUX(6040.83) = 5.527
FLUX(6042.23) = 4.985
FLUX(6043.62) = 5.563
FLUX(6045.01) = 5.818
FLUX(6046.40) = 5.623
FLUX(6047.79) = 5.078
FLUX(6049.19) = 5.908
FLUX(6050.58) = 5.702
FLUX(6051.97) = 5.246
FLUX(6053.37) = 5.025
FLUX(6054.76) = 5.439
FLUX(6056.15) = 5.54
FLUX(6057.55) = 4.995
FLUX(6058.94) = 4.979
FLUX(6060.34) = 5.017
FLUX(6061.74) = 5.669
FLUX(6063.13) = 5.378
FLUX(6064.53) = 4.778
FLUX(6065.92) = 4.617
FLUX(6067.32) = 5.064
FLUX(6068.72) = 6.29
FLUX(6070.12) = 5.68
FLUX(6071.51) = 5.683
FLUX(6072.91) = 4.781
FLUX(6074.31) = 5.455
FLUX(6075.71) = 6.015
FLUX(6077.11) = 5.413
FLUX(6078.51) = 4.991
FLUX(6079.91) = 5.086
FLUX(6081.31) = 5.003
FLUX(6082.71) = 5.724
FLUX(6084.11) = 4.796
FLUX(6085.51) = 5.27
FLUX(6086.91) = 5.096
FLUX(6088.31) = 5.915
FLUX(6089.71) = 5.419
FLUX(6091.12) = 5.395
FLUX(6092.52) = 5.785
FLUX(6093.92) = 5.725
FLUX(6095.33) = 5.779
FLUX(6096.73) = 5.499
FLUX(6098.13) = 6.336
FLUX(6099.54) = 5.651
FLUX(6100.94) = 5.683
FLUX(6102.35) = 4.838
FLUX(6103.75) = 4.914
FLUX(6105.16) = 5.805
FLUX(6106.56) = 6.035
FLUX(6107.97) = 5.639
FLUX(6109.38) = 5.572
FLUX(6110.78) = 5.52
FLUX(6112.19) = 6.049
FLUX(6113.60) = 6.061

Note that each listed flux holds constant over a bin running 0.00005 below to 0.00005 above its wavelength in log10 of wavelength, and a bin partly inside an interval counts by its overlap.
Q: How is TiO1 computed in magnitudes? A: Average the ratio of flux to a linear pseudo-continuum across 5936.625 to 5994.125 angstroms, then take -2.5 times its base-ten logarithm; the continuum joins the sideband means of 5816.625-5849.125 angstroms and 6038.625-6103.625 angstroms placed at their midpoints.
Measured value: 0.22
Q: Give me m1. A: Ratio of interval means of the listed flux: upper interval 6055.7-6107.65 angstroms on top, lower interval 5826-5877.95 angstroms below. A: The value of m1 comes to 1.15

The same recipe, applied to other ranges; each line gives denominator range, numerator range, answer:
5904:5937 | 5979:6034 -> 1.22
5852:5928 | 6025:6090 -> 1.46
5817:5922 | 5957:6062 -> 1.18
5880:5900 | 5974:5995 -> 1.84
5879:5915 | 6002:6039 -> 1.63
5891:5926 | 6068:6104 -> 1.65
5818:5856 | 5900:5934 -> 0.77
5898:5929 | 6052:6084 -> 1.42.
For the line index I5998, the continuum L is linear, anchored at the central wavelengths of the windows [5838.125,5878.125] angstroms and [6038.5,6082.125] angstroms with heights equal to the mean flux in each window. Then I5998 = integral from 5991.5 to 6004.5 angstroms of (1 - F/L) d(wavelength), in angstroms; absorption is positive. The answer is 0.9 angstroms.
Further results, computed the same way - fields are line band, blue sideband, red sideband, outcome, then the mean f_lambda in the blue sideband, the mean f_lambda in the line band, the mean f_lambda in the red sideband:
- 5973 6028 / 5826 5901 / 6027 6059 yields 3.7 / 4.07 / 4.64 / 5.25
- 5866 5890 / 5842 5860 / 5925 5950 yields 4.6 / 4.72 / 3.67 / 4.13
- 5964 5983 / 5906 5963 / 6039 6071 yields 0.4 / 3.99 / 4.33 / 5.35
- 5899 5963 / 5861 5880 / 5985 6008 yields 6.7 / 4.21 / 3.93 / 4.6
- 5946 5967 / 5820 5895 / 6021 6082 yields 3.2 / 4.23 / 4.02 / 5.25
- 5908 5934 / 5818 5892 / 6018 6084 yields 4.6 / 4.34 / 3.82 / 5.24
